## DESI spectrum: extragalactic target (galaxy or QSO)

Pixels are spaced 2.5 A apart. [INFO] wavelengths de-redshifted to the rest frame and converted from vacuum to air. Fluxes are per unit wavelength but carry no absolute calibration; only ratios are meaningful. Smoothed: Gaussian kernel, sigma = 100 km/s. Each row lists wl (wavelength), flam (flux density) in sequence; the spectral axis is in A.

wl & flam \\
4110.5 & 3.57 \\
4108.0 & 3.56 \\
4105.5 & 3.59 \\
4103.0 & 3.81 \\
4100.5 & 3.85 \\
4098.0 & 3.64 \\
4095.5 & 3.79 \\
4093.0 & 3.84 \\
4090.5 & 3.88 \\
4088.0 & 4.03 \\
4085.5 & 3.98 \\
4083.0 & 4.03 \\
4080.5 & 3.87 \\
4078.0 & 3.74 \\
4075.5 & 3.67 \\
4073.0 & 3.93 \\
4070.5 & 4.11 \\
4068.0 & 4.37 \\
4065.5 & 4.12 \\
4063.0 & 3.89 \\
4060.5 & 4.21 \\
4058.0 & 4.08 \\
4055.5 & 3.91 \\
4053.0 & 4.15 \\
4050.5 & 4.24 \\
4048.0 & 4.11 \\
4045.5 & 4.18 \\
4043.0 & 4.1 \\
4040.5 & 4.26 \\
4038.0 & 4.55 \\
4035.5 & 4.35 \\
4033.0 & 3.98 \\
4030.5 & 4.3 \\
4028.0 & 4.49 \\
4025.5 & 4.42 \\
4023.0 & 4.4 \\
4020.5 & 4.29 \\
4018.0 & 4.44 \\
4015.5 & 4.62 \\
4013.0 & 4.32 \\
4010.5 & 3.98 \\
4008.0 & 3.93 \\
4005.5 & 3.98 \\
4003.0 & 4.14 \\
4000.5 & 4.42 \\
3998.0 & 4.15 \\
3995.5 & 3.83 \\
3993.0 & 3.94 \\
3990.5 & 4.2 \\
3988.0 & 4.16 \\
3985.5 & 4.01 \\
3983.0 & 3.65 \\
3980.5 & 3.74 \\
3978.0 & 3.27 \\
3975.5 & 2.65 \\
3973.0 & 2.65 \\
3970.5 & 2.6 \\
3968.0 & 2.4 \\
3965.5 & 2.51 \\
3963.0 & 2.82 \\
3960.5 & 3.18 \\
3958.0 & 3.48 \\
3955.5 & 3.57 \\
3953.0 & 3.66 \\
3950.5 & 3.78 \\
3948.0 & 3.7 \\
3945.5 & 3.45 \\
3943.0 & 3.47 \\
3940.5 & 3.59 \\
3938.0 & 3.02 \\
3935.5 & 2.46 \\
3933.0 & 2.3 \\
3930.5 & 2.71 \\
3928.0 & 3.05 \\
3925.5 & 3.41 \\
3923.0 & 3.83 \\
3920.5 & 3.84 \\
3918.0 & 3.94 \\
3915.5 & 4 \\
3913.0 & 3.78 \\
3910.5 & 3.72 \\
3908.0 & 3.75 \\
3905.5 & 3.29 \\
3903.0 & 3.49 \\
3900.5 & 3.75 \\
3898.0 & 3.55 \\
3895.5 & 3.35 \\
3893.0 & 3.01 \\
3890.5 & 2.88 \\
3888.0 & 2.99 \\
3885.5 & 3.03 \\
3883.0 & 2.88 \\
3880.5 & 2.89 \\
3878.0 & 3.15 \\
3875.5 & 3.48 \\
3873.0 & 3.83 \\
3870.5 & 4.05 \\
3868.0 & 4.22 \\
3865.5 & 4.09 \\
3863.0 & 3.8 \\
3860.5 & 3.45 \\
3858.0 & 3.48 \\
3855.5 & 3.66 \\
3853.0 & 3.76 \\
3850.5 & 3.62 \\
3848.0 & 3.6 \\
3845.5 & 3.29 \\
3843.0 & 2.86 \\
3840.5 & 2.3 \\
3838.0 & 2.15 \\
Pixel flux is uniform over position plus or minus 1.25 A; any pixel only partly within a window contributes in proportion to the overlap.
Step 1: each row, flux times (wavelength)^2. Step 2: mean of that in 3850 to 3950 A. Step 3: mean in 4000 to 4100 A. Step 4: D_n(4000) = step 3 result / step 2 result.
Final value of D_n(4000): 1.3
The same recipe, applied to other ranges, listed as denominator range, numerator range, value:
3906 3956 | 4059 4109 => 1.22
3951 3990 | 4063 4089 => 1.29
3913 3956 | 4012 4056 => 1.32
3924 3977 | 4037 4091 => 1.40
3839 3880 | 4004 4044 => 1.32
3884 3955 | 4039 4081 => 1.29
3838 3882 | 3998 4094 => 1.31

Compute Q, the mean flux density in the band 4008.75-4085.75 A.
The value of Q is 4.17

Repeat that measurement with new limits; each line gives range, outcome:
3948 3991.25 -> 3.31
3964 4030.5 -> 3.82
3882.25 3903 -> 3.21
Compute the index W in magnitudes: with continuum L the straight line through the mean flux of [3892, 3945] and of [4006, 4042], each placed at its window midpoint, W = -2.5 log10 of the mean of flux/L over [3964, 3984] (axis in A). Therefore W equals 0.31 mag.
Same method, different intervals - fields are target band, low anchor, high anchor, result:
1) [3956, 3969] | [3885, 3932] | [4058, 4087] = 0.231 mag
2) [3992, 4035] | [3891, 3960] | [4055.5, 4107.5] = -0.140 mag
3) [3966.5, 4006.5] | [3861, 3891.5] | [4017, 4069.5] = 0.106 mag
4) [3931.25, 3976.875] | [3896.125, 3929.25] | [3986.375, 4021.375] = 0.254 mag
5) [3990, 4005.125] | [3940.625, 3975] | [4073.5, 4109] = -0.215 mag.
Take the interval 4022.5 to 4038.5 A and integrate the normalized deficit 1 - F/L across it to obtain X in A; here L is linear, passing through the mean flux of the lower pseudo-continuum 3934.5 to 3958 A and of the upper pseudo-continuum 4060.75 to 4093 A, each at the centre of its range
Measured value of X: -2.4 A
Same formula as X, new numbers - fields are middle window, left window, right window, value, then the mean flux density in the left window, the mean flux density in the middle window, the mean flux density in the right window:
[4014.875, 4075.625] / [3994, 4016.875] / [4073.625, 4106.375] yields -3.2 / 4.15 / 4.21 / 3.83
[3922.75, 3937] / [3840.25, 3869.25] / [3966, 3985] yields 1.4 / 3.55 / 2.9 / 3.02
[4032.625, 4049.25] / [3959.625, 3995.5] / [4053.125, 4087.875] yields -2.0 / 3.29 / 4.23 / 4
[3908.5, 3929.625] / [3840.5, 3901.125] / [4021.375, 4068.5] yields -0.3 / 3.42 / 3.68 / 4.21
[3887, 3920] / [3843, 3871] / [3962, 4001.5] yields 0.7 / 3.68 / 3.51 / 3.44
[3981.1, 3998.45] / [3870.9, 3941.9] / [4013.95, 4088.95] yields -0.8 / 3.33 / 3.97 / 4.16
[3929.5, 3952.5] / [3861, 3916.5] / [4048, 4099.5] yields 2.8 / 3.5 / 3.19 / 3.98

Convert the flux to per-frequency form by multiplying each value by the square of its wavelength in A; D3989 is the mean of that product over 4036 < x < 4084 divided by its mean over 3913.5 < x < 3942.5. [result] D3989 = 1.32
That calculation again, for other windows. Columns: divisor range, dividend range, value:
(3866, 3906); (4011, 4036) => 1.38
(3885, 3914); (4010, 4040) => 1.37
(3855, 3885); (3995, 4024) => 1.27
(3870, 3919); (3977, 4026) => 1.26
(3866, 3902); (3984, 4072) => 1.33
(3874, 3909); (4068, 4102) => 1.32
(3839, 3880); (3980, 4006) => 1.22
